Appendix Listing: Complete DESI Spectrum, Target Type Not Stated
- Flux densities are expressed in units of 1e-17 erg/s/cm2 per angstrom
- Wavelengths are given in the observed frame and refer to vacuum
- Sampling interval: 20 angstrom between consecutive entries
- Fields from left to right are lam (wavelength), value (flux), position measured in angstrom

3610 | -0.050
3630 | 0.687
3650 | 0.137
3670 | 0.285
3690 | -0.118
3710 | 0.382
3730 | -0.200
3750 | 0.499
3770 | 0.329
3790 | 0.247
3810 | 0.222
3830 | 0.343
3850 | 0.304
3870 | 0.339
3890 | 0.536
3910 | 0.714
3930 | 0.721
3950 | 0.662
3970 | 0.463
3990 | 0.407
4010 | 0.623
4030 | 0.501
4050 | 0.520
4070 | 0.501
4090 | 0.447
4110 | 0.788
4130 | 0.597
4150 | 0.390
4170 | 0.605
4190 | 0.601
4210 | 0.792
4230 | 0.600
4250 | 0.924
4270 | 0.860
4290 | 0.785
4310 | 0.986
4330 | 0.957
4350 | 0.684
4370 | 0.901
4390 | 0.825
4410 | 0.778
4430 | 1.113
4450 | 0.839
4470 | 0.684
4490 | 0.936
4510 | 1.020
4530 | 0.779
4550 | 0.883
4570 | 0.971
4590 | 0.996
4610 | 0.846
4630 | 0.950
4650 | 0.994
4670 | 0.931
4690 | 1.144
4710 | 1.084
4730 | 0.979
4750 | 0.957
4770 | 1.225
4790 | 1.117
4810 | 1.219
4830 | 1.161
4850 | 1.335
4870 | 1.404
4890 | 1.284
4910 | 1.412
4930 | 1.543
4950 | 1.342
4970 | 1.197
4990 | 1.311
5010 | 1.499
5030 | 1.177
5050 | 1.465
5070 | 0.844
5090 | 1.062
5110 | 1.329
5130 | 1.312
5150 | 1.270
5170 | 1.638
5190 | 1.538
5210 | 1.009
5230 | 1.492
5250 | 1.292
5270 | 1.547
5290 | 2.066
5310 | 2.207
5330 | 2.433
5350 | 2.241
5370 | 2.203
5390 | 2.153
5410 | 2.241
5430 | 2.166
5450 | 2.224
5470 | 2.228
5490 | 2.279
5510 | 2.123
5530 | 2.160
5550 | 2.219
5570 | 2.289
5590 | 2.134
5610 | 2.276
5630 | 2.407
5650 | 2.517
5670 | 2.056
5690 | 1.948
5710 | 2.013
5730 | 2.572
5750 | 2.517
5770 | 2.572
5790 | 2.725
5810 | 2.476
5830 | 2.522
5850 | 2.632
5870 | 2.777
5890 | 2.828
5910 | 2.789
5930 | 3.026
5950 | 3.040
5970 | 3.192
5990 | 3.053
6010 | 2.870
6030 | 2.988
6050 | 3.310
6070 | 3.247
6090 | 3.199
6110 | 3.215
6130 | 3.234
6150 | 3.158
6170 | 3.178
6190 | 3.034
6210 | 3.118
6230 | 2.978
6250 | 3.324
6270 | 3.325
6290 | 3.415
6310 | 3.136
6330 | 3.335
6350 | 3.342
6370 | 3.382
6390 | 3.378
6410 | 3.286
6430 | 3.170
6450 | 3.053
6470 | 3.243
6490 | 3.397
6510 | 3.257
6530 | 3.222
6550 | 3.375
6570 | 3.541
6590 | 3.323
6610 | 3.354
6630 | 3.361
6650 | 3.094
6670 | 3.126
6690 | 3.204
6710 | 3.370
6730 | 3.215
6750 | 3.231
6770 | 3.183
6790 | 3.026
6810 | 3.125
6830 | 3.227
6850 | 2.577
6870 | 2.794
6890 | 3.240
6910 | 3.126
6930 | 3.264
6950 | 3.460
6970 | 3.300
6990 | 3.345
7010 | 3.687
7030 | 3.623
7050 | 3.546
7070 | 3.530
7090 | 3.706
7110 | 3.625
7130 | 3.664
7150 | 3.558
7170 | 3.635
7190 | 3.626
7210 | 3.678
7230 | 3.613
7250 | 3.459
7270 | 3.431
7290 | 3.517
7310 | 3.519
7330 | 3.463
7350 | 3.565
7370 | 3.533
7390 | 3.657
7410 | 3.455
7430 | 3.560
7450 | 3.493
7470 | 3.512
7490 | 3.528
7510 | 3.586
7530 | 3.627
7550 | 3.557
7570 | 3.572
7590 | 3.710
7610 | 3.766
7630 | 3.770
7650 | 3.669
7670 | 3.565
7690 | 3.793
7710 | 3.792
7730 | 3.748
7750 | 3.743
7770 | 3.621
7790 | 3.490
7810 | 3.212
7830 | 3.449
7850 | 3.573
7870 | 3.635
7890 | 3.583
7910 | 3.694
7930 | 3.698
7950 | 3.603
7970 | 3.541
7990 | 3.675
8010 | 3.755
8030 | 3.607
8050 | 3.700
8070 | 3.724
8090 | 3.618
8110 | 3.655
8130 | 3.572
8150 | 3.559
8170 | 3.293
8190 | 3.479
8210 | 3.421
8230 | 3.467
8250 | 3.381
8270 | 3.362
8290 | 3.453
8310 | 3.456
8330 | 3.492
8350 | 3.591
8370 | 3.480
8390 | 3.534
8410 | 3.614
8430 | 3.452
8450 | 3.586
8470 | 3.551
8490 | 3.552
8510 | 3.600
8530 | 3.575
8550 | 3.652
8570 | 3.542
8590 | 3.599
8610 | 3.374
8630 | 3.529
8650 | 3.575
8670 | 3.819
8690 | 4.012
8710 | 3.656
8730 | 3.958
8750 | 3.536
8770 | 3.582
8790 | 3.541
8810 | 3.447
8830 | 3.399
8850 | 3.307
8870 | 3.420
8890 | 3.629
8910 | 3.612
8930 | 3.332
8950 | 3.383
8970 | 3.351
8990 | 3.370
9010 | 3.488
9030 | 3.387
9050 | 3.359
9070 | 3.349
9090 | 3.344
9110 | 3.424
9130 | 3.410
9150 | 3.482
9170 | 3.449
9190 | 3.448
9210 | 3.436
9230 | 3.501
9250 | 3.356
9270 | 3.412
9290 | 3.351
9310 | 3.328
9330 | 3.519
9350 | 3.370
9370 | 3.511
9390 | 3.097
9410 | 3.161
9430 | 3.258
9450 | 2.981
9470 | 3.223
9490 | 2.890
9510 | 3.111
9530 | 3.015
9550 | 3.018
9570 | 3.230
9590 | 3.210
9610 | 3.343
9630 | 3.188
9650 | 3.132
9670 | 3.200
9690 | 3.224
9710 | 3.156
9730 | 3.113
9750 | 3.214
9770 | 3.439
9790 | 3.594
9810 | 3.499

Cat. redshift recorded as 0.324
